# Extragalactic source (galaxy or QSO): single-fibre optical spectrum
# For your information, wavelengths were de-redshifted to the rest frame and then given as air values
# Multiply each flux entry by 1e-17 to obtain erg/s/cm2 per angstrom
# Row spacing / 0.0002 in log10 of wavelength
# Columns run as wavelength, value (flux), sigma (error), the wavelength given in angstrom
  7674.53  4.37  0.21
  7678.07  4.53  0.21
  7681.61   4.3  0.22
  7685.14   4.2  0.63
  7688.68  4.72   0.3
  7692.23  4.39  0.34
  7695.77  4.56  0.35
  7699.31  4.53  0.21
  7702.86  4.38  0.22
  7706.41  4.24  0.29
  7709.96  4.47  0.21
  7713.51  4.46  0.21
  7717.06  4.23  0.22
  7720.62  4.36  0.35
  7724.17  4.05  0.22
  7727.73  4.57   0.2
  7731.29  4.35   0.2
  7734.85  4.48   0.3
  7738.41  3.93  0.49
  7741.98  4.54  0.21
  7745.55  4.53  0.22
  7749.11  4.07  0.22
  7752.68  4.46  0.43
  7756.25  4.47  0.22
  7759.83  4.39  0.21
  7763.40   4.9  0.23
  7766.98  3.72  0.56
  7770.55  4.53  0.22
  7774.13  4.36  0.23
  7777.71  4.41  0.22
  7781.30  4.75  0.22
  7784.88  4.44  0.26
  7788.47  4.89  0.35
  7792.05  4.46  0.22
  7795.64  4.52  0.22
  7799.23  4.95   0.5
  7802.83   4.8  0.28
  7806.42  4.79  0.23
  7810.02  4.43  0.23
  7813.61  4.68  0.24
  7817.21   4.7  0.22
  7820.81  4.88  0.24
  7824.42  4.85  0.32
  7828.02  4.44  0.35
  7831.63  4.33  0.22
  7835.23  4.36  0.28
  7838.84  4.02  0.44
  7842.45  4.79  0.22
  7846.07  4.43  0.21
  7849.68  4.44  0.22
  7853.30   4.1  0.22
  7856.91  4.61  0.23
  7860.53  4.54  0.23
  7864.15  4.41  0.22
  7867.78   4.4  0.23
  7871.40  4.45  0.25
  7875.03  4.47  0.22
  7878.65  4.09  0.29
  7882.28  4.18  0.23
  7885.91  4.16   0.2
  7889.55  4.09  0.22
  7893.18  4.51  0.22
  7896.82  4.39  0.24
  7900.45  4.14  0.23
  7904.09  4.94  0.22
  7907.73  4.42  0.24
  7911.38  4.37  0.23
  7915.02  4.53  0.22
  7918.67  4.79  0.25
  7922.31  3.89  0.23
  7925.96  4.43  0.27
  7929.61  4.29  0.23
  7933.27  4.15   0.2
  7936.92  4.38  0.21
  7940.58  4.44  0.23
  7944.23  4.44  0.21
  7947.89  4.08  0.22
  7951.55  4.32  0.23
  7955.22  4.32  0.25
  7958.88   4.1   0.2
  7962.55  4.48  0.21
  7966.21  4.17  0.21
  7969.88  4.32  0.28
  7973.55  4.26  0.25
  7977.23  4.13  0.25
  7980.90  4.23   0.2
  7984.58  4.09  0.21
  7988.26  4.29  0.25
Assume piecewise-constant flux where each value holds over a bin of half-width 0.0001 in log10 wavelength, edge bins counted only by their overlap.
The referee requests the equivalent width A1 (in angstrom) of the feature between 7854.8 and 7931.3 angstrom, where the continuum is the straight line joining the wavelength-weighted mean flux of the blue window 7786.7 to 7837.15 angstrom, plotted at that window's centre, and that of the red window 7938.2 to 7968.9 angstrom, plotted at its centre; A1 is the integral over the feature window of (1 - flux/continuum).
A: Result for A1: 1.1 angstrom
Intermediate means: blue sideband 4.65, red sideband 4.3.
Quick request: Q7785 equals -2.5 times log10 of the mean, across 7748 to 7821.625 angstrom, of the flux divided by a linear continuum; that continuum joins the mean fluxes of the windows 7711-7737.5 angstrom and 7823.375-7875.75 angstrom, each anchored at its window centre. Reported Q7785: -0.04 mag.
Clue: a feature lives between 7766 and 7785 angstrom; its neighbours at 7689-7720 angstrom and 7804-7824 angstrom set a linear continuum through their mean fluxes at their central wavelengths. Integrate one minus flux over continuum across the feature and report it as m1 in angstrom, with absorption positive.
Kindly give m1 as 0.90 angstrom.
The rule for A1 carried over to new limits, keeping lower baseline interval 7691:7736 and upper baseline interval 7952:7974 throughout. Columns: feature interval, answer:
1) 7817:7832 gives -1.1 angstrom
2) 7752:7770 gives -0.1 angstrom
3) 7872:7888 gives 0.3 angstrom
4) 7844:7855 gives 0.0 angstrom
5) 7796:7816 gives -1.7 angstrom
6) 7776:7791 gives -0.9 angstrom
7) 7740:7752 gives 0.0 angstrom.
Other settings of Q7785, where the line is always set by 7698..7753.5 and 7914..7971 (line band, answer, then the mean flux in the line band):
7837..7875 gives -0.02 mag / 4.42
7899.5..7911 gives -0.05 mag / 4.51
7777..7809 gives -0.08 mag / 4.67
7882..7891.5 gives 0.05 mag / 4.14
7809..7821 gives -0.08 mag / 4.66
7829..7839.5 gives 0.01 mag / 4.28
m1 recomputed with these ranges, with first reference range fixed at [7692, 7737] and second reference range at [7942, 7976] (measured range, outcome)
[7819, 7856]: -1.2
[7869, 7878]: -0.2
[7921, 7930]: 0.2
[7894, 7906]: -0.5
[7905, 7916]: -0.5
